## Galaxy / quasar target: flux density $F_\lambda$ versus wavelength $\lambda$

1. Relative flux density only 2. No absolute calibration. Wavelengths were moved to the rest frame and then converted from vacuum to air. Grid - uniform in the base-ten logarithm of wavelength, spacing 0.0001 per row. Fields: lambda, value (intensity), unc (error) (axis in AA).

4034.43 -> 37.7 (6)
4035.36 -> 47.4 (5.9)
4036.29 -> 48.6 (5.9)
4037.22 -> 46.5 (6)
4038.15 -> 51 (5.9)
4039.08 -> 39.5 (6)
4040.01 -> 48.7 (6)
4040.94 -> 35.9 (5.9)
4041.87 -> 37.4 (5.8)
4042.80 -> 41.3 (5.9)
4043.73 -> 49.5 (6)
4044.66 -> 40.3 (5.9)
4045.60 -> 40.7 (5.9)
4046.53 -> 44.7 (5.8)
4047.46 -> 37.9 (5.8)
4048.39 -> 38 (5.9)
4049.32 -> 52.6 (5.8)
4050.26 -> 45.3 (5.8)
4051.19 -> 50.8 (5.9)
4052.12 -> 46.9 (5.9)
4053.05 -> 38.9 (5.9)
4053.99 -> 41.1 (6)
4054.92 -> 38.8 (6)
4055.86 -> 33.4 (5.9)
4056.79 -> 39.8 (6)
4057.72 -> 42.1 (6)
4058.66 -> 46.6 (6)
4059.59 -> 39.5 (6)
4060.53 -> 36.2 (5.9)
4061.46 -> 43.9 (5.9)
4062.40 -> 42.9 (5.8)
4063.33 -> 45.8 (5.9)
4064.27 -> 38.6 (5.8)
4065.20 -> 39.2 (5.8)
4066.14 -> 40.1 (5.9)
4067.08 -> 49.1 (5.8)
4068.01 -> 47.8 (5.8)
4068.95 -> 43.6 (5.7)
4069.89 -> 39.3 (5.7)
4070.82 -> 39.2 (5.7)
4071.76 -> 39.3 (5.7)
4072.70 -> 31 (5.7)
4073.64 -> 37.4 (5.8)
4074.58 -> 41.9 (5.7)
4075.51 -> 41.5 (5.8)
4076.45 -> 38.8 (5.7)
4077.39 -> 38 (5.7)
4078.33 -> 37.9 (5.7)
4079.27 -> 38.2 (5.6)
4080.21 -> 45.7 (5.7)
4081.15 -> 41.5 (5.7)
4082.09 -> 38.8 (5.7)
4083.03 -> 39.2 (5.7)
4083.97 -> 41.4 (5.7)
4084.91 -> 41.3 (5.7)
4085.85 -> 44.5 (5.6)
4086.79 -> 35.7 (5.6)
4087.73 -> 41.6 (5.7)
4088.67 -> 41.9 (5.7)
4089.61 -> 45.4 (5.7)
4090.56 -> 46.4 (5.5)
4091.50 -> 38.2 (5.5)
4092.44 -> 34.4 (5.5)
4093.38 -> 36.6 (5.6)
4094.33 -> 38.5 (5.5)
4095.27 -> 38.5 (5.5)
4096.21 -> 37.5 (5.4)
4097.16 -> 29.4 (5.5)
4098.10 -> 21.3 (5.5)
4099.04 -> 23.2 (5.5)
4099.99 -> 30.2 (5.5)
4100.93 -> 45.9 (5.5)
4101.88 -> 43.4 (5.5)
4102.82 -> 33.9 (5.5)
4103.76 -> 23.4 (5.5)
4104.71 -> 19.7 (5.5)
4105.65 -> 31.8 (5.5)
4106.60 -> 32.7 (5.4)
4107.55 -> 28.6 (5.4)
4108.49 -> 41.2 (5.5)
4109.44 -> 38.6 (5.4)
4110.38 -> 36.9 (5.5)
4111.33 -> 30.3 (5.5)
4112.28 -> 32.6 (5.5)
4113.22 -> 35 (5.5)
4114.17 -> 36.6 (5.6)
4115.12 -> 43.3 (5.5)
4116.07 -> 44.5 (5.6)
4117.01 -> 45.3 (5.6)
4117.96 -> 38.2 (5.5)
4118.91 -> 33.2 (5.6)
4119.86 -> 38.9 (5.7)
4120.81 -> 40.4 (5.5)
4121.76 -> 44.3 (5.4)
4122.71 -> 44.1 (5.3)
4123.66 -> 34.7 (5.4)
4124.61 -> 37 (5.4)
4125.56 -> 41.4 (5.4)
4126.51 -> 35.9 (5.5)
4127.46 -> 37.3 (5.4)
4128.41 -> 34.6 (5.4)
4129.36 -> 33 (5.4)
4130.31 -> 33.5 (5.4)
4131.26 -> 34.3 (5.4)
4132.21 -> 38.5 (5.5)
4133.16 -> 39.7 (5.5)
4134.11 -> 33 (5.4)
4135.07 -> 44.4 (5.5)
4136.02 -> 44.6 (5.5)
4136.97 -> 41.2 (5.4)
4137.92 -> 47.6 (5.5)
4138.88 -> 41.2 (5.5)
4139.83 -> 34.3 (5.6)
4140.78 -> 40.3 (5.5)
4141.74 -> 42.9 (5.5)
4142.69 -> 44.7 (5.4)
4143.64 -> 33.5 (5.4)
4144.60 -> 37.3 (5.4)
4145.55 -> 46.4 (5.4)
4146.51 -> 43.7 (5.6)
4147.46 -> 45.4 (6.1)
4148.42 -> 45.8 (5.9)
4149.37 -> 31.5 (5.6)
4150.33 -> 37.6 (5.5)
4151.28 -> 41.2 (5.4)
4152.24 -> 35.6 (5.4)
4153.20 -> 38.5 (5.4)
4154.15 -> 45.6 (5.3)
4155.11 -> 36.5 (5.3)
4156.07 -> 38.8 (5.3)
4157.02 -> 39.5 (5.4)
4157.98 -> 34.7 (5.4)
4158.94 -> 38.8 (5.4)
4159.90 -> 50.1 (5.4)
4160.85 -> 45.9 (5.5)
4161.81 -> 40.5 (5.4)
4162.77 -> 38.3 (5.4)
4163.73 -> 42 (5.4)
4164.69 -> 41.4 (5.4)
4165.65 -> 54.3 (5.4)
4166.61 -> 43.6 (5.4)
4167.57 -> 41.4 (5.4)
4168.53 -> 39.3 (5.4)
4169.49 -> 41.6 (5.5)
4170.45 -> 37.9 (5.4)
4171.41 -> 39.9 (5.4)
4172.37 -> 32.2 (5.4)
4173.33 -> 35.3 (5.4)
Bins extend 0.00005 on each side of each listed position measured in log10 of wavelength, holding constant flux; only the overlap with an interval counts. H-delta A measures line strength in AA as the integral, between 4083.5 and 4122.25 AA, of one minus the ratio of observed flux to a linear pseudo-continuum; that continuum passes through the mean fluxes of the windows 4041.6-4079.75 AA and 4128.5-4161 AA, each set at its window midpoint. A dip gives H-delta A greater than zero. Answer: 3.7 AA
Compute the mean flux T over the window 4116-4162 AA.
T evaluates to 39.8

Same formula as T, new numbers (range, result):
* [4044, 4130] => 38.8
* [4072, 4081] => 39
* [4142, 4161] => 40.5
